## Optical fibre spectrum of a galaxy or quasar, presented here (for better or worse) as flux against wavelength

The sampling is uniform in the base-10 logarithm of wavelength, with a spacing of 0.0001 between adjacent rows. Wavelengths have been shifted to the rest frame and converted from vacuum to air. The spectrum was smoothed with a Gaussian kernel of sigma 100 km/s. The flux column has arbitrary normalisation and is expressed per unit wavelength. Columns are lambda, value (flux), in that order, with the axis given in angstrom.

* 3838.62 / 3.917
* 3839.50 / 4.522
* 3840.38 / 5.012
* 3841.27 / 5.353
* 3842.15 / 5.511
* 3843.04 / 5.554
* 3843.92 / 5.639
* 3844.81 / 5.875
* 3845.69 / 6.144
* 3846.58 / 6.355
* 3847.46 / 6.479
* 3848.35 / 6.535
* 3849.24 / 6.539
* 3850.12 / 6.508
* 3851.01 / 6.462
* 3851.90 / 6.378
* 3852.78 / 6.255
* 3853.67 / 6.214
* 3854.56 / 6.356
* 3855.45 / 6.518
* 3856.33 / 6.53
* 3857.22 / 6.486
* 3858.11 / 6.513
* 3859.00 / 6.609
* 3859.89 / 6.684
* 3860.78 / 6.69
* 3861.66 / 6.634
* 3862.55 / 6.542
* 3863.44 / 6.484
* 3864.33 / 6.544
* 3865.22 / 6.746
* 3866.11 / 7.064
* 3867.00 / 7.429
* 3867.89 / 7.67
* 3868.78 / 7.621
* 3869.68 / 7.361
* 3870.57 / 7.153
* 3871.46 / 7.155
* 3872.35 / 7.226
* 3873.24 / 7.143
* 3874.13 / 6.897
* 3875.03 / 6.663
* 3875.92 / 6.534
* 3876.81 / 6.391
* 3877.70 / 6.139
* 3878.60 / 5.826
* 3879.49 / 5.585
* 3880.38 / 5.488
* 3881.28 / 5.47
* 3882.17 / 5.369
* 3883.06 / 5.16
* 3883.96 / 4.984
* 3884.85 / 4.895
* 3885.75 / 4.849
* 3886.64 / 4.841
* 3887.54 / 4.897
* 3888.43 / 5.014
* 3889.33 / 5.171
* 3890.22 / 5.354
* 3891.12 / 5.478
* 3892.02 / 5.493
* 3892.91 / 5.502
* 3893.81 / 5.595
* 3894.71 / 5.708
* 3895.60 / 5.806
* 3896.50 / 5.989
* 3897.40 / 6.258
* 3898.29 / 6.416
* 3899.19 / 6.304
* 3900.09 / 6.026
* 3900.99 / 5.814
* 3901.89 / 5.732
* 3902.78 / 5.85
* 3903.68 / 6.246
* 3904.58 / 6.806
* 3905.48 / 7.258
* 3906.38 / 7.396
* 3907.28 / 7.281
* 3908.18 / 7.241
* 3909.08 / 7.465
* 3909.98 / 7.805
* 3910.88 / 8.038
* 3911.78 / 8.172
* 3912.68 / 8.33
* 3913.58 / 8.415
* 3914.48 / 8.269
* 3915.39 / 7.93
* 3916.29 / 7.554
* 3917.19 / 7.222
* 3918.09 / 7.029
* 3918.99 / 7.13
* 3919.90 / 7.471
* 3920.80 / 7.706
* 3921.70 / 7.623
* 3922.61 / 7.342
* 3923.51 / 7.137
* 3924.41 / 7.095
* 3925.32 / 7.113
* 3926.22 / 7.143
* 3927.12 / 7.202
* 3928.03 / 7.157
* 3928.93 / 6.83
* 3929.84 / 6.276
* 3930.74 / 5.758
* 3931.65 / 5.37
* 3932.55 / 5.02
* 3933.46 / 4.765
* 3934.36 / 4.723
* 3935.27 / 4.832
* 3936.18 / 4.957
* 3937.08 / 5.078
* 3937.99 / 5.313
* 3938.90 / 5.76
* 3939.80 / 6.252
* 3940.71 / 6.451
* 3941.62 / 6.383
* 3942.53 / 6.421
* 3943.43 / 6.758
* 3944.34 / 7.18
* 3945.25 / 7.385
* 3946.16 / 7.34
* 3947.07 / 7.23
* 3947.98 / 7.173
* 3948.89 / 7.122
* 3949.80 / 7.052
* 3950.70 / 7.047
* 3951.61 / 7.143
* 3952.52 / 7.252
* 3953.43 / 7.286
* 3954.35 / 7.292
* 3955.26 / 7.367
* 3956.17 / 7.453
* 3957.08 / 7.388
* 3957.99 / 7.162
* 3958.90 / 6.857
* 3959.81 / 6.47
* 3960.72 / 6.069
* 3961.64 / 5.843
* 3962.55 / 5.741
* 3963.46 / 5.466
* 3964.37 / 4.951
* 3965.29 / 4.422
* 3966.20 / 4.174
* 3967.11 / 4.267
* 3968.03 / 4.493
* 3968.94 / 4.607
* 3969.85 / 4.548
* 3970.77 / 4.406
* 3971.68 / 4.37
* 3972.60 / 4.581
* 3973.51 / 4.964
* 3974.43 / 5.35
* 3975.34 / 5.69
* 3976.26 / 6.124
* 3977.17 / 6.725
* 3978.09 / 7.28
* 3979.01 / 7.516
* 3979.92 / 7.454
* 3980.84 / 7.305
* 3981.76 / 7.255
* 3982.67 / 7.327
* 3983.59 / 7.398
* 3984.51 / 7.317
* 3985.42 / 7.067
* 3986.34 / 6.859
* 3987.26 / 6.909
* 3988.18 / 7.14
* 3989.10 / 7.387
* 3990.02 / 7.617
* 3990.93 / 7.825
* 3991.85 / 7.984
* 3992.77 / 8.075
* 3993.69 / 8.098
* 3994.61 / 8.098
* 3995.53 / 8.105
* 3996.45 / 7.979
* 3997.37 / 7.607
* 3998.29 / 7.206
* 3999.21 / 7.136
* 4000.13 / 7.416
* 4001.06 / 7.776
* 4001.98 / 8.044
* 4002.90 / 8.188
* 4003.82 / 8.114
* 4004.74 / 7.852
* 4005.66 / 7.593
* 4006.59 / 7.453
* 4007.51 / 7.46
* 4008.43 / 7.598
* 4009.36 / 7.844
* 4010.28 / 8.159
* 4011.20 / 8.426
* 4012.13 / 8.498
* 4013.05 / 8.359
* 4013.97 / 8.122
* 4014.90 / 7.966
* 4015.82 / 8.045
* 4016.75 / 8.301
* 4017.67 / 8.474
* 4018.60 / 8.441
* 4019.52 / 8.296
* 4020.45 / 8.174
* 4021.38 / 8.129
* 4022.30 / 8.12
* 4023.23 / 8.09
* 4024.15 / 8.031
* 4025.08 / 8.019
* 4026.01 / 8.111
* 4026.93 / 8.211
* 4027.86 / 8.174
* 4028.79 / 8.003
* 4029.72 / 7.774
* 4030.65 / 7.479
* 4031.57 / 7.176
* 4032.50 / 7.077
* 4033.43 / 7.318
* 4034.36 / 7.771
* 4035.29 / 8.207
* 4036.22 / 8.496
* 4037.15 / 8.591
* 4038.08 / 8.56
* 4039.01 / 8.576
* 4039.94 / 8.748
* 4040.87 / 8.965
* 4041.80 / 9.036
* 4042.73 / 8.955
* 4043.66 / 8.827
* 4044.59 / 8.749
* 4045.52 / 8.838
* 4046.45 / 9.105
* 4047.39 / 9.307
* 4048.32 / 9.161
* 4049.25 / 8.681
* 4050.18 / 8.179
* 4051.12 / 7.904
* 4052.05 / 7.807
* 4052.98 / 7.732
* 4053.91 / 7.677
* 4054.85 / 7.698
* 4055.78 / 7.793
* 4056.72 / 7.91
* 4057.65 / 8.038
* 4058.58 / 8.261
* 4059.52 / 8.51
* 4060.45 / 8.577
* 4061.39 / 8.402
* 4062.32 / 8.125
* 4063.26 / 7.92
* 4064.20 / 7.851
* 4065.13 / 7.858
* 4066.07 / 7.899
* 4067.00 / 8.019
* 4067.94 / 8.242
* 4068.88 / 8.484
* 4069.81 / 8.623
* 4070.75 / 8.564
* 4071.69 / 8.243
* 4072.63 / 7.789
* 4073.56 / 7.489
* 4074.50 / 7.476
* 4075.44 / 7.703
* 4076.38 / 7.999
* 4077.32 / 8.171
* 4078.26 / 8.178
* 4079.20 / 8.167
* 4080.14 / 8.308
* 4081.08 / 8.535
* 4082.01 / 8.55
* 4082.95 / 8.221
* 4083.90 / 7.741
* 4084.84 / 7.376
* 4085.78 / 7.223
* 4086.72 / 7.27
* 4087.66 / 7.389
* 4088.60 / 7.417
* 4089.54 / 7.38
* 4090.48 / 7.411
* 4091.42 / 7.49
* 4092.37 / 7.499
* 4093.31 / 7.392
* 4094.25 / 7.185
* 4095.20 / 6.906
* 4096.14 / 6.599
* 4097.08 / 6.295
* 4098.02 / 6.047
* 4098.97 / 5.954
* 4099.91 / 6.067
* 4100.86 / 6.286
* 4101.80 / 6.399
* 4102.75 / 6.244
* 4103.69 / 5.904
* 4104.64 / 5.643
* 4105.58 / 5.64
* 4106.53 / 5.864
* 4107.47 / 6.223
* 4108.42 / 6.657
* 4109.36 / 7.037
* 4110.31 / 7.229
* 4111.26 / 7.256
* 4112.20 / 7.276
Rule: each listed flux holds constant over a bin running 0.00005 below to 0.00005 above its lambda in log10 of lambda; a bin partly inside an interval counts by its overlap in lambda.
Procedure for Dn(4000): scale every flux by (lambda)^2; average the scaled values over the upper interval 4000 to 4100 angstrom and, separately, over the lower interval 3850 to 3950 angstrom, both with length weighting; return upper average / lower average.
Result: 1.33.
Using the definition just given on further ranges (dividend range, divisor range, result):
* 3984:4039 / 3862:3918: 1.29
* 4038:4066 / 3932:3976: 1.48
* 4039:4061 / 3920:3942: 1.44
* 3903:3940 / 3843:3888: 1.11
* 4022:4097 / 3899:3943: 1.28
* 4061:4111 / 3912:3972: 1.23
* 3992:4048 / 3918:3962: 1.28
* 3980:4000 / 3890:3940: 1.19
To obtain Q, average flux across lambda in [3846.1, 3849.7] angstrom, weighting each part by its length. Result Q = 6.47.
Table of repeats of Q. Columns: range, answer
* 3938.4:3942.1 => 6.2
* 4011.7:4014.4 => 8.35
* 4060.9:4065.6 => 8.03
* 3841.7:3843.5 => 5.55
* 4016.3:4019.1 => 8.42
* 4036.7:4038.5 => 8.57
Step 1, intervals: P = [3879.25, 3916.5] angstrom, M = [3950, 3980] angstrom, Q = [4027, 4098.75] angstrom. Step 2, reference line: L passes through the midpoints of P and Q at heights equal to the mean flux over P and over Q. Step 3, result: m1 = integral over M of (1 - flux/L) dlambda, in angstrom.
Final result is 4.19 angstrom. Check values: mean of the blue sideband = 6.27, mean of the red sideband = 7.98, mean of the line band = 5.98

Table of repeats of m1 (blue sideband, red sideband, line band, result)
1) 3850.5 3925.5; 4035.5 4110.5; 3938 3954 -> 0.17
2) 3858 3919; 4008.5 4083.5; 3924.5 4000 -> 8.35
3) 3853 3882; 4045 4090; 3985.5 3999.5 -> -0.11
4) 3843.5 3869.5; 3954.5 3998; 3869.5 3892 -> 2.42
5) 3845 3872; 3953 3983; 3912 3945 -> -2.11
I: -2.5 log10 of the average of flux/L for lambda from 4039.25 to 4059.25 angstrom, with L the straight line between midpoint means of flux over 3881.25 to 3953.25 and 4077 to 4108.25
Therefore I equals -0.22 mag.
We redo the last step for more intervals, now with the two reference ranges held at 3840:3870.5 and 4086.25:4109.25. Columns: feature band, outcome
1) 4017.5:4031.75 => -0.22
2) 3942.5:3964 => -0.06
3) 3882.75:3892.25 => 0.26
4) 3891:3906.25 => 0.08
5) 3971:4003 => -0.08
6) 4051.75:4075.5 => -0.21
